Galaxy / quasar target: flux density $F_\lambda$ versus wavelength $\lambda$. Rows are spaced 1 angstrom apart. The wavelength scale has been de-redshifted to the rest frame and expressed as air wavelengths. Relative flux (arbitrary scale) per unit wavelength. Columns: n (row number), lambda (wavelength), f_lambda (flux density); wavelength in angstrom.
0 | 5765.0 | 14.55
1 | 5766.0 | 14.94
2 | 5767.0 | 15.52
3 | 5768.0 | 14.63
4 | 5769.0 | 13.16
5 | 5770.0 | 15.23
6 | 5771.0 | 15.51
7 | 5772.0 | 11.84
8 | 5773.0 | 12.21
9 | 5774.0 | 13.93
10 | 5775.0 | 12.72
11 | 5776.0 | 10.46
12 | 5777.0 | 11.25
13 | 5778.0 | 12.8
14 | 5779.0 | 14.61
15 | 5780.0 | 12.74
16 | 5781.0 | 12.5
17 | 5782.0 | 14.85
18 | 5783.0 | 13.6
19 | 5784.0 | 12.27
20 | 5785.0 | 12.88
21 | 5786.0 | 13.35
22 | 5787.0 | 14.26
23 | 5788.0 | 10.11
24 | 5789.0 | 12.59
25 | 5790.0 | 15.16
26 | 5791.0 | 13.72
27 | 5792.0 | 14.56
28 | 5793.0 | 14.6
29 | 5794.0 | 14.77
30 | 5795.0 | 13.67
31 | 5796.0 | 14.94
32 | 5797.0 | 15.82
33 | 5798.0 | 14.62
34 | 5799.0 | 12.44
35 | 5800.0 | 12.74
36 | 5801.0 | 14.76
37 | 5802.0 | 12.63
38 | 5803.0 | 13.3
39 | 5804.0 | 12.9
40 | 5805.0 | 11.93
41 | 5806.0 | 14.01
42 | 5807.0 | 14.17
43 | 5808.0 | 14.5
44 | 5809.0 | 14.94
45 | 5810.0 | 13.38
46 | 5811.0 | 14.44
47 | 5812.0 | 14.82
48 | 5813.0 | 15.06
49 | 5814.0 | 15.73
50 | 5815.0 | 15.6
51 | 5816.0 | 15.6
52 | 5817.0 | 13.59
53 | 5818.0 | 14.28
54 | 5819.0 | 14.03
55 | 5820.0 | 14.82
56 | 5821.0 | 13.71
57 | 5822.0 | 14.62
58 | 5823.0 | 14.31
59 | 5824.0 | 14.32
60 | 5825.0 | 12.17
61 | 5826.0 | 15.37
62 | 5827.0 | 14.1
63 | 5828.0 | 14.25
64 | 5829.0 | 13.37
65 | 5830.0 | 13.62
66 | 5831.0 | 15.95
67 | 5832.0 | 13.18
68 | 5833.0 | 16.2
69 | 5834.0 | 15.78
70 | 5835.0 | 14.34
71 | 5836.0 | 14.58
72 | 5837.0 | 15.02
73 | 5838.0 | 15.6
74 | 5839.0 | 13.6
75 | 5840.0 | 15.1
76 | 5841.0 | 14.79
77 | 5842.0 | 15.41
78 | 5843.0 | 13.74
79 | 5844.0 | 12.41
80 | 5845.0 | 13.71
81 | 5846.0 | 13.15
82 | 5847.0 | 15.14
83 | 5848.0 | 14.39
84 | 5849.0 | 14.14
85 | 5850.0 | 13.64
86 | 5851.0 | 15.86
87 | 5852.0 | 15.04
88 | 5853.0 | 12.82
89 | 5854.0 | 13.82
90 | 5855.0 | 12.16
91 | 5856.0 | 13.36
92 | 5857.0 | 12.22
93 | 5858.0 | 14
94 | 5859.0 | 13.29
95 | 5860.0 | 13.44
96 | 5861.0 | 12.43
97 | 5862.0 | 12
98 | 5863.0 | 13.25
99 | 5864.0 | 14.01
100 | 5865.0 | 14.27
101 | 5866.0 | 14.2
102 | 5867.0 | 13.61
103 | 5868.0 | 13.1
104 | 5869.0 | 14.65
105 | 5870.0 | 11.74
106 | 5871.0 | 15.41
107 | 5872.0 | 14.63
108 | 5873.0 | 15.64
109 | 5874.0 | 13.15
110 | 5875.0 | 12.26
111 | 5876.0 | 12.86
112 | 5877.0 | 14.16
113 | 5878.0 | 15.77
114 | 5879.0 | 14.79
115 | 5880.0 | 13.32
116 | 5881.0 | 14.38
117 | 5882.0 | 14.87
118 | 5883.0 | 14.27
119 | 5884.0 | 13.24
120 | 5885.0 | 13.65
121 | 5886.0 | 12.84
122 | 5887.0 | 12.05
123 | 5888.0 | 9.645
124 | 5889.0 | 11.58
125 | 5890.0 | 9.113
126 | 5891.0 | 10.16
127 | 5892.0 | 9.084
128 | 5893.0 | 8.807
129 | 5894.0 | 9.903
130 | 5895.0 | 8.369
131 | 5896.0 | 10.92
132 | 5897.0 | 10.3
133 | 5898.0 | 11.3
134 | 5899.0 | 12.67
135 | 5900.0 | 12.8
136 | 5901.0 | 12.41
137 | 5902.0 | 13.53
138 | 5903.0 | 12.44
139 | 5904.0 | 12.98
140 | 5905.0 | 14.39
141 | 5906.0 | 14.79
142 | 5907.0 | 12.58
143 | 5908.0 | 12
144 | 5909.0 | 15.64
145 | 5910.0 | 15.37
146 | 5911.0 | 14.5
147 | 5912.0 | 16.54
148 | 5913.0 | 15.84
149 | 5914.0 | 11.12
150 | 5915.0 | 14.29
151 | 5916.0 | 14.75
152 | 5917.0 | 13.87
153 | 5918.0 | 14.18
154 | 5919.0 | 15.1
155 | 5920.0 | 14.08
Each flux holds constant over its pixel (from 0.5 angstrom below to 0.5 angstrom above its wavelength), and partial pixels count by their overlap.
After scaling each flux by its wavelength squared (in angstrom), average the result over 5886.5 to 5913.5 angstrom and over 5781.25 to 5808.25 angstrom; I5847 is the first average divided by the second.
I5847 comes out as 0.9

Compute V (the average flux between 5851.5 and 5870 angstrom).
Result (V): 13.4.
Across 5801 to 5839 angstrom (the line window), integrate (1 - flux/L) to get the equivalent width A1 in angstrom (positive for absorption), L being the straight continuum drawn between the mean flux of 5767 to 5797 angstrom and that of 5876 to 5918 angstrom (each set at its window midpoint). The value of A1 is -3.0 angstrom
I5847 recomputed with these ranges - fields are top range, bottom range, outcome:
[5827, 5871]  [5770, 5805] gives 1.07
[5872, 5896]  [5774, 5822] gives 0.92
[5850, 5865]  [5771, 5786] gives 1.07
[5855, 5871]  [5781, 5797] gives 1.00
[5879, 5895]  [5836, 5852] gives 0.83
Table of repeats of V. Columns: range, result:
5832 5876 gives 14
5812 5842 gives 14.6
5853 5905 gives 12.7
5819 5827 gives 14.2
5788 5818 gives 14.1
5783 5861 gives 14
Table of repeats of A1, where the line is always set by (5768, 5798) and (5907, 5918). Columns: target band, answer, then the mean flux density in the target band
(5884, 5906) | 4.18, 11.5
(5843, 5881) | 0.68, 13.7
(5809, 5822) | -0.86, 14.6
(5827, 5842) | -0.94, 14.7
